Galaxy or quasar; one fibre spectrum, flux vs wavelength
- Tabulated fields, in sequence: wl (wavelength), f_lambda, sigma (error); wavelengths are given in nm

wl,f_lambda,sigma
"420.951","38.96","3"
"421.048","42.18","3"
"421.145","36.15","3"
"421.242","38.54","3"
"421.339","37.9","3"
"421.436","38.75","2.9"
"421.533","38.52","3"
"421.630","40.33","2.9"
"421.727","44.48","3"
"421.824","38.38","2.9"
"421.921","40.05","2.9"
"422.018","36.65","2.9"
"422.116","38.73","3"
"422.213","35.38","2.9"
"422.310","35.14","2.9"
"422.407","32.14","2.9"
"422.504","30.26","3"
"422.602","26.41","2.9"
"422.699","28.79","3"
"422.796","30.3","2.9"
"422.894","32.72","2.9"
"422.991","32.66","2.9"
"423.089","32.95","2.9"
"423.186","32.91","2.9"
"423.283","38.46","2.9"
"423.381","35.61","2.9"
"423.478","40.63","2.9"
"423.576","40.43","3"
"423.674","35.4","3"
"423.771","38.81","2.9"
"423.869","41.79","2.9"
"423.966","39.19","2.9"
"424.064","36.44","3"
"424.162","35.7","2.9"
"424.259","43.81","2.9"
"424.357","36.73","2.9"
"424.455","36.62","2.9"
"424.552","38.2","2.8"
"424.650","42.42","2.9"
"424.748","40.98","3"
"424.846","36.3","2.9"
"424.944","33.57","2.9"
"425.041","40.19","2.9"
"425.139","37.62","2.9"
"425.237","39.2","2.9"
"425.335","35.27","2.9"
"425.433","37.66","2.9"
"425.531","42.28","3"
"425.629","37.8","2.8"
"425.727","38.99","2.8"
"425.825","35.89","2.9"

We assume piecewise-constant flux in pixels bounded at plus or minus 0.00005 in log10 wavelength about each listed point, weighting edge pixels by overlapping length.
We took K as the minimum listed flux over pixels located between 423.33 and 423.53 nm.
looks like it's 35.61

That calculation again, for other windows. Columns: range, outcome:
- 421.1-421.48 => 36.15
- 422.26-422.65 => 26.41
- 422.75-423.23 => 30.3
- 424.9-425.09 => 33.57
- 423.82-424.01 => 39.19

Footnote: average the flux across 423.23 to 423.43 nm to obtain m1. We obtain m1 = 37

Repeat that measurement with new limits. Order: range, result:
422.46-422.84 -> 28.9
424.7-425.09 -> 37.8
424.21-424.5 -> 39.1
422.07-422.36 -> 36.5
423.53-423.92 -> 39.1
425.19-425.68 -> 38.4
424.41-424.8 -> 39.6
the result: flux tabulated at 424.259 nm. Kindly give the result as 43.81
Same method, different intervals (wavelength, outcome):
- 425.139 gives 37.62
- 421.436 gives 38.75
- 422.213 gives 35.38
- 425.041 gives 40.19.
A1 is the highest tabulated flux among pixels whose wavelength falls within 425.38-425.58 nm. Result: 42.28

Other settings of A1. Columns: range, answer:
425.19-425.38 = 39.2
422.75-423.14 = 32.95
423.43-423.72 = 40.63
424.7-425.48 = 40.98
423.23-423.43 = 38.46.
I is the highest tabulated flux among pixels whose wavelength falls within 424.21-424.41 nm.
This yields 43.81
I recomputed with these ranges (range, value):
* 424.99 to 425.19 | 40.19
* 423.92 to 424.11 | 39.19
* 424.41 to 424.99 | 42.42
